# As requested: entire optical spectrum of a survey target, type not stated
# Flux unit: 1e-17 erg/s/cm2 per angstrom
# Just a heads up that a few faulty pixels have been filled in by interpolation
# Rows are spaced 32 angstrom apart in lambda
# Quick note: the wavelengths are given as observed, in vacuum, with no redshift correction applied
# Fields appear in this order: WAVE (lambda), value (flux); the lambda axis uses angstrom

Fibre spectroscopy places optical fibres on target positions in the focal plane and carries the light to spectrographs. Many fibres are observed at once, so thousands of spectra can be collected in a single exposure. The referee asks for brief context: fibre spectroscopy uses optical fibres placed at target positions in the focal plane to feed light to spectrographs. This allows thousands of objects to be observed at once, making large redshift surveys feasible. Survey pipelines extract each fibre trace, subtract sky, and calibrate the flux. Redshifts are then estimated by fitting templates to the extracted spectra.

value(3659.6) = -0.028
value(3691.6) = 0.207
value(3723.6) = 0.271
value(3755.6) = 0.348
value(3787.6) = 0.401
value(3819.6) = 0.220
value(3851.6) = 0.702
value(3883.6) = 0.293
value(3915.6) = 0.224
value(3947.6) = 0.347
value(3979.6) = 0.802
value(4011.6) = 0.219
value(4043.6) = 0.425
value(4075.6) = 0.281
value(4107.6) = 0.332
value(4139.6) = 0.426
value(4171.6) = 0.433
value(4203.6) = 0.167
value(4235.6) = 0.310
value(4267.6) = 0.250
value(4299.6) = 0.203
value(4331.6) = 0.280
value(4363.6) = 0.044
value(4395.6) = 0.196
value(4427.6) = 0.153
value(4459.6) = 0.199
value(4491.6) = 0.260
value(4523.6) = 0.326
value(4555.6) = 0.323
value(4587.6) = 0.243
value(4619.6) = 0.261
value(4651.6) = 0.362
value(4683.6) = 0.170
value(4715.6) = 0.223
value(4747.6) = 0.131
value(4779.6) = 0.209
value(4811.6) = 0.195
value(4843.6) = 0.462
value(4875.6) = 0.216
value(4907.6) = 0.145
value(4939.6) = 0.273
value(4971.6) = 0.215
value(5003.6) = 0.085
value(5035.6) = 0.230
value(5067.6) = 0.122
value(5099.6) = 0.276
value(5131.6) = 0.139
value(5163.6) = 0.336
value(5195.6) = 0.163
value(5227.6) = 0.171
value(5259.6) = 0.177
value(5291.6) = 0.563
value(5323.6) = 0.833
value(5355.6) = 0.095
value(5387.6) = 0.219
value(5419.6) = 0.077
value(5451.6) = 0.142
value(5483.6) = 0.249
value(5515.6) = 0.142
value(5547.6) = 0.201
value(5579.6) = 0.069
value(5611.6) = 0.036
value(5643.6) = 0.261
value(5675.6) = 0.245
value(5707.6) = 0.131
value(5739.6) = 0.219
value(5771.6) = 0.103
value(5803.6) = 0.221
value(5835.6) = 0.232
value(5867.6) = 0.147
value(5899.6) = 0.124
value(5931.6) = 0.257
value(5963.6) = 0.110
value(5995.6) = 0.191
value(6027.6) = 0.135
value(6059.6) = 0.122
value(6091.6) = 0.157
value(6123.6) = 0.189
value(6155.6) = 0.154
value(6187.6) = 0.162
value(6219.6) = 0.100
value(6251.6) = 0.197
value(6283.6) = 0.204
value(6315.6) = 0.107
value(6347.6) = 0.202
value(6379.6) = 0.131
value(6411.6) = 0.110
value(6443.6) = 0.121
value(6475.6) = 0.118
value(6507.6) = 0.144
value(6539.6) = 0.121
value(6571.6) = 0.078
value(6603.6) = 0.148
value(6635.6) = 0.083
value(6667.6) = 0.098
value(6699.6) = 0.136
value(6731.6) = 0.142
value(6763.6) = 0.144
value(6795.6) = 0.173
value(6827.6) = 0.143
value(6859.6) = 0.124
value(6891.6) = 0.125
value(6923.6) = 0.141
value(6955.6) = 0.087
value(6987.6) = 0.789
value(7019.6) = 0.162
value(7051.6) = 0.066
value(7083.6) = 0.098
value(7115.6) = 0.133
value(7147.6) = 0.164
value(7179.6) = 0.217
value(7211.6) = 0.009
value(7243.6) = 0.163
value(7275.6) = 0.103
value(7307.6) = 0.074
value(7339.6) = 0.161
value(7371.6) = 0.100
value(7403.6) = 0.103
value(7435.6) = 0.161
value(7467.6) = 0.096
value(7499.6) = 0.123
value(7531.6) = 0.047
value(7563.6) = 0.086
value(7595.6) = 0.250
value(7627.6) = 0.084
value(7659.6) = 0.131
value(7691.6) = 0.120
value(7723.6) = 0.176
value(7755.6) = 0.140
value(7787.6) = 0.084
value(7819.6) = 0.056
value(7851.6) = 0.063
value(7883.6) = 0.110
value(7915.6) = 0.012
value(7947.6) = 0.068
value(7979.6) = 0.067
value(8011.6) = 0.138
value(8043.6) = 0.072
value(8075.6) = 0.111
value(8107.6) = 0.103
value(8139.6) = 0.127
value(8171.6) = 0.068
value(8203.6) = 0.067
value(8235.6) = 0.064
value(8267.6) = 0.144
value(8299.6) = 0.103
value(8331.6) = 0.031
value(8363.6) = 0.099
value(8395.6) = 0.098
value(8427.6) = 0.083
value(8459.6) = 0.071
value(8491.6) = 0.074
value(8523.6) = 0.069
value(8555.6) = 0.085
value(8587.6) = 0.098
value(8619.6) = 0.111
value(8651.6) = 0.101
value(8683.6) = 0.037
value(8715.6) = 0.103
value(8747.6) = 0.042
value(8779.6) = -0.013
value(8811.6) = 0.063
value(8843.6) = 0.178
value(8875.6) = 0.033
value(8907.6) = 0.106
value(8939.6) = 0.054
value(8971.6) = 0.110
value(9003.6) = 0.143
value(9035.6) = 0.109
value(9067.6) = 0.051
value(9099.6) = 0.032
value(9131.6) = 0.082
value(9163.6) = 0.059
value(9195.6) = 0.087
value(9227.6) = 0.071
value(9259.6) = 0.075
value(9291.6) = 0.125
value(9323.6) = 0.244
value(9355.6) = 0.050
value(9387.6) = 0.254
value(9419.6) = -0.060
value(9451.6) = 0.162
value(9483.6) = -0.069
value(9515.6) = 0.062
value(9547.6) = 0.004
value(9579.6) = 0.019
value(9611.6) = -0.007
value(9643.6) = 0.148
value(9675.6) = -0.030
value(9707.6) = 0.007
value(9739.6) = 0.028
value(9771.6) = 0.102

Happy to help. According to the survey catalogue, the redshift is 0.06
